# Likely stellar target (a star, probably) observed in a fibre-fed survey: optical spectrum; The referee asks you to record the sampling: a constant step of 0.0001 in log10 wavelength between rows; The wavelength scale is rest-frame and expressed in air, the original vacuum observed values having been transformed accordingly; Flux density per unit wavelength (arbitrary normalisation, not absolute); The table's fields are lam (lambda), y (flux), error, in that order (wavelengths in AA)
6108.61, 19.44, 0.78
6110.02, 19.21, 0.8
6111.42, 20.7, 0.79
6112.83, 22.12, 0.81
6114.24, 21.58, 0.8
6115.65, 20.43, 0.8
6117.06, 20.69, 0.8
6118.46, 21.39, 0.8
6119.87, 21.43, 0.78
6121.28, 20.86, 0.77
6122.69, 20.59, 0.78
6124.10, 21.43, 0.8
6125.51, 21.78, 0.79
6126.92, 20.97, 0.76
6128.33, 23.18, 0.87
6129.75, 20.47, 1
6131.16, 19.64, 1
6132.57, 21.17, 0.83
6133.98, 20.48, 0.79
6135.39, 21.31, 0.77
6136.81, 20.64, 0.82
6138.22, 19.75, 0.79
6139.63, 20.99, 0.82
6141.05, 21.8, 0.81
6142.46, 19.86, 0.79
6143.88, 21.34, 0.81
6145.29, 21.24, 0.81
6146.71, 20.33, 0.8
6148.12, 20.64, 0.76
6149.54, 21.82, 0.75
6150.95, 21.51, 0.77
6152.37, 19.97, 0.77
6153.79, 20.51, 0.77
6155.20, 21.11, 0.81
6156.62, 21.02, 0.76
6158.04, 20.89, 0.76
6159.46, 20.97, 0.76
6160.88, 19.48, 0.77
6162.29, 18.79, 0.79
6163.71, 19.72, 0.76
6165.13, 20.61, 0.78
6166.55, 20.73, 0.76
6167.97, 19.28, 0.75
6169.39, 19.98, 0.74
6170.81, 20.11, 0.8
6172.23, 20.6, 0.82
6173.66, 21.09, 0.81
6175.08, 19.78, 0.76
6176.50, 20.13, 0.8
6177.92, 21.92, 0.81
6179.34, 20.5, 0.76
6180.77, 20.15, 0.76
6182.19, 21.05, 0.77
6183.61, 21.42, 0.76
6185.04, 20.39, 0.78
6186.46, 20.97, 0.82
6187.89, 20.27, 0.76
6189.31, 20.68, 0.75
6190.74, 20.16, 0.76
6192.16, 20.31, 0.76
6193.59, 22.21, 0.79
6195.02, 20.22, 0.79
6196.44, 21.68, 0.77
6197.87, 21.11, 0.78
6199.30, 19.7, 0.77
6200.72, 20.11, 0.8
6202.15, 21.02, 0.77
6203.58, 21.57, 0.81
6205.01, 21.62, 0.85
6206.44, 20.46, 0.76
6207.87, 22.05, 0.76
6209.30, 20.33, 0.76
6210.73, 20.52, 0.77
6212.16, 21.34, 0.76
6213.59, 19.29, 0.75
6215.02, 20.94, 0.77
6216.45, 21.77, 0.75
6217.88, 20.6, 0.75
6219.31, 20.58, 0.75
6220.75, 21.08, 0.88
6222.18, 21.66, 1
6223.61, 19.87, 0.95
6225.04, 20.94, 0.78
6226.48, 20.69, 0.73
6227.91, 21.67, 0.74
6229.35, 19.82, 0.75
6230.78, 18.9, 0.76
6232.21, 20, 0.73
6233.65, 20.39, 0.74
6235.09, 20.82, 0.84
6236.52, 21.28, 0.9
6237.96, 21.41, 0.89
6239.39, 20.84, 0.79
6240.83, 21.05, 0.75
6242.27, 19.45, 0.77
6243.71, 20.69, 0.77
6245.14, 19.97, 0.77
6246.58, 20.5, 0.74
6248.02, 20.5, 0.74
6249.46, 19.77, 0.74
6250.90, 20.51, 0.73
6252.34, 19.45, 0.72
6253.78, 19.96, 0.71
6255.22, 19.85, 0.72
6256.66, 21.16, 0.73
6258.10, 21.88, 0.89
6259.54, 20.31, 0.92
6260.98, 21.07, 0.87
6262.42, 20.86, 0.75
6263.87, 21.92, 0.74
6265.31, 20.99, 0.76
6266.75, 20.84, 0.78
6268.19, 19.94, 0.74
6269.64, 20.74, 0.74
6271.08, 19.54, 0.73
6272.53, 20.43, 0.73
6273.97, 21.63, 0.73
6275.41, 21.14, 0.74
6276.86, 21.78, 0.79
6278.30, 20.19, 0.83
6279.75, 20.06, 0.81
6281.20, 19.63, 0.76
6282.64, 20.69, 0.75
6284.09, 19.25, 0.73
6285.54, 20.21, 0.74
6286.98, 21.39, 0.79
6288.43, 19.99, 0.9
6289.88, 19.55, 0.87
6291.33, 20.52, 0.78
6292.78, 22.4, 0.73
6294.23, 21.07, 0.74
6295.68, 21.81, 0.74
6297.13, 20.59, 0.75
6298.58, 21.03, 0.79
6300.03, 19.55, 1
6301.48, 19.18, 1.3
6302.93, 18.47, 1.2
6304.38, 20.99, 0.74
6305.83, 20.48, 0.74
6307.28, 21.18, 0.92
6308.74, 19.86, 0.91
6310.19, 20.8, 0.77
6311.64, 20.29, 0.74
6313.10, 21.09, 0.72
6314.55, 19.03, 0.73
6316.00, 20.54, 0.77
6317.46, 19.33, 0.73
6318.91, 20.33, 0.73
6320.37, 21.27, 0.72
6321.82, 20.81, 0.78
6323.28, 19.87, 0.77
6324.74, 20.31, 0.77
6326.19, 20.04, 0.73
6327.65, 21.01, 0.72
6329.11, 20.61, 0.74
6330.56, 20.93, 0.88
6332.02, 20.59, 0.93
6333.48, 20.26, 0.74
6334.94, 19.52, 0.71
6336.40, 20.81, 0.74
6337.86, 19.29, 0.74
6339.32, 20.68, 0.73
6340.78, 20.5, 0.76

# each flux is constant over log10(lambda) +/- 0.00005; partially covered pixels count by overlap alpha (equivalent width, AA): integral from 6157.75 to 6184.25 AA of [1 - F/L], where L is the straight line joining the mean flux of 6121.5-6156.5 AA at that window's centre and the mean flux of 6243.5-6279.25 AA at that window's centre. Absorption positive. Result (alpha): 0.62 AA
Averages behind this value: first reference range 20.9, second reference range 20.6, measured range 20.4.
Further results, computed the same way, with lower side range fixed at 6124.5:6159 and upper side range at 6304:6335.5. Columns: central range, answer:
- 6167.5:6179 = 0.3 AA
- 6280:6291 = 0.2 AA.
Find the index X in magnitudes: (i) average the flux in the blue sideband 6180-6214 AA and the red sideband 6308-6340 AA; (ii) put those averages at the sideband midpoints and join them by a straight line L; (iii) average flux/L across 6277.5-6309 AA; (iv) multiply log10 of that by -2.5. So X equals 0.00 mag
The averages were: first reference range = 20.8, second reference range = 20.3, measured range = 20.4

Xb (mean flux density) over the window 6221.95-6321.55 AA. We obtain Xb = 20.5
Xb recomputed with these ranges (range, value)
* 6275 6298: 20.6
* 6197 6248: 20.7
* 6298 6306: 19.9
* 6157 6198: 20.5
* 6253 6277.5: 20.8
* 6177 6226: 20.8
